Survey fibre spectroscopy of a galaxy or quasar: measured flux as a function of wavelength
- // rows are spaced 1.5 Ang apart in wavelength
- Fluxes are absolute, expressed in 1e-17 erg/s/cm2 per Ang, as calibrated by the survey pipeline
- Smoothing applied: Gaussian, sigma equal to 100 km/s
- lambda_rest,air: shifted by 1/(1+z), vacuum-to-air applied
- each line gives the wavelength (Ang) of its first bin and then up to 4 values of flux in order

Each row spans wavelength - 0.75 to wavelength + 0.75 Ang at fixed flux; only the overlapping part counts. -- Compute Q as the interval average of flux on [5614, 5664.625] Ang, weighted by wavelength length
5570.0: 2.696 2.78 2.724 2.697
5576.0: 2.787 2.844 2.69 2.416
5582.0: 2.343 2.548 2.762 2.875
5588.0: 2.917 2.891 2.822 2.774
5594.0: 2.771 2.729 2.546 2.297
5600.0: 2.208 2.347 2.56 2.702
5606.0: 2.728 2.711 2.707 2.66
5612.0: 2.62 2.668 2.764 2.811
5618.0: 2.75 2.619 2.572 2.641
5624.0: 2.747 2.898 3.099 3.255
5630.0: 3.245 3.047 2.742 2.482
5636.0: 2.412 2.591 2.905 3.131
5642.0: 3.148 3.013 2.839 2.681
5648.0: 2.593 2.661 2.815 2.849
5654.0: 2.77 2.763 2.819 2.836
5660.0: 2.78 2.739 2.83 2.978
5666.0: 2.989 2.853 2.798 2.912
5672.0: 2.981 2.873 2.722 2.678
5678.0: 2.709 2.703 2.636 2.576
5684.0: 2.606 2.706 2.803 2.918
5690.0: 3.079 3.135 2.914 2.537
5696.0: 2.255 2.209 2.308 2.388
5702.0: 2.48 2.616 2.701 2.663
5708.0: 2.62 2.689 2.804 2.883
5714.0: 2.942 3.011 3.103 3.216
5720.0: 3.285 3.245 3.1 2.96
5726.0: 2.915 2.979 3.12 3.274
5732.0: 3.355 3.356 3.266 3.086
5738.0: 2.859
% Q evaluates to 2.82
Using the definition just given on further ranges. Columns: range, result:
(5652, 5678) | 2.83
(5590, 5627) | 2.66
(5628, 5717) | 2.77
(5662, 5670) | 2.89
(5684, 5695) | 2.86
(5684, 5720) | 2.75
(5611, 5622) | 2.68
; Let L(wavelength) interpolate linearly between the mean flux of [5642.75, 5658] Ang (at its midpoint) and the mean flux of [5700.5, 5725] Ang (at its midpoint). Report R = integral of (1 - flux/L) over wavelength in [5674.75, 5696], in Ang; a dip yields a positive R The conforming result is 0.7 Ang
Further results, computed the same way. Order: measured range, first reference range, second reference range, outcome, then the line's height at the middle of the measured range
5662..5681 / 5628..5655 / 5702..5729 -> 0.3 Ang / 2.87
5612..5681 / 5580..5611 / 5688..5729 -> -2.4 Ang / 2.72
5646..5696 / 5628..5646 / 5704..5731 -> 2.3 Ang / 2.92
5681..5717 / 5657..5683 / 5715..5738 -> 3.4 Ang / 2.98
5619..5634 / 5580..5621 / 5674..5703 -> -1.3 Ang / 2.65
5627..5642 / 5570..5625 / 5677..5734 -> -0.9 Ang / 2.73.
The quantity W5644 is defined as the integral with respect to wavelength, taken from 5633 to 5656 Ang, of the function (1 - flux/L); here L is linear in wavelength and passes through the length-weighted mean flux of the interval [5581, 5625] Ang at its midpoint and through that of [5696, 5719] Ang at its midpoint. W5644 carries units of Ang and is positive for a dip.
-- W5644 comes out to -0.9 Ang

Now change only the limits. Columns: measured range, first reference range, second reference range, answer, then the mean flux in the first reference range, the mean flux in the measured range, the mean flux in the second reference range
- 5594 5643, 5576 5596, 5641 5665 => 0.72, 2.72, 2.73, 2.82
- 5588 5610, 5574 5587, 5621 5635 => 0.89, 2.66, 2.64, 2.9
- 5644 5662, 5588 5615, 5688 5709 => -0.89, 2.64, 2.77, 2.63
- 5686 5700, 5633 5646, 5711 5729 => 1.36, 2.81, 2.68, 3.05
